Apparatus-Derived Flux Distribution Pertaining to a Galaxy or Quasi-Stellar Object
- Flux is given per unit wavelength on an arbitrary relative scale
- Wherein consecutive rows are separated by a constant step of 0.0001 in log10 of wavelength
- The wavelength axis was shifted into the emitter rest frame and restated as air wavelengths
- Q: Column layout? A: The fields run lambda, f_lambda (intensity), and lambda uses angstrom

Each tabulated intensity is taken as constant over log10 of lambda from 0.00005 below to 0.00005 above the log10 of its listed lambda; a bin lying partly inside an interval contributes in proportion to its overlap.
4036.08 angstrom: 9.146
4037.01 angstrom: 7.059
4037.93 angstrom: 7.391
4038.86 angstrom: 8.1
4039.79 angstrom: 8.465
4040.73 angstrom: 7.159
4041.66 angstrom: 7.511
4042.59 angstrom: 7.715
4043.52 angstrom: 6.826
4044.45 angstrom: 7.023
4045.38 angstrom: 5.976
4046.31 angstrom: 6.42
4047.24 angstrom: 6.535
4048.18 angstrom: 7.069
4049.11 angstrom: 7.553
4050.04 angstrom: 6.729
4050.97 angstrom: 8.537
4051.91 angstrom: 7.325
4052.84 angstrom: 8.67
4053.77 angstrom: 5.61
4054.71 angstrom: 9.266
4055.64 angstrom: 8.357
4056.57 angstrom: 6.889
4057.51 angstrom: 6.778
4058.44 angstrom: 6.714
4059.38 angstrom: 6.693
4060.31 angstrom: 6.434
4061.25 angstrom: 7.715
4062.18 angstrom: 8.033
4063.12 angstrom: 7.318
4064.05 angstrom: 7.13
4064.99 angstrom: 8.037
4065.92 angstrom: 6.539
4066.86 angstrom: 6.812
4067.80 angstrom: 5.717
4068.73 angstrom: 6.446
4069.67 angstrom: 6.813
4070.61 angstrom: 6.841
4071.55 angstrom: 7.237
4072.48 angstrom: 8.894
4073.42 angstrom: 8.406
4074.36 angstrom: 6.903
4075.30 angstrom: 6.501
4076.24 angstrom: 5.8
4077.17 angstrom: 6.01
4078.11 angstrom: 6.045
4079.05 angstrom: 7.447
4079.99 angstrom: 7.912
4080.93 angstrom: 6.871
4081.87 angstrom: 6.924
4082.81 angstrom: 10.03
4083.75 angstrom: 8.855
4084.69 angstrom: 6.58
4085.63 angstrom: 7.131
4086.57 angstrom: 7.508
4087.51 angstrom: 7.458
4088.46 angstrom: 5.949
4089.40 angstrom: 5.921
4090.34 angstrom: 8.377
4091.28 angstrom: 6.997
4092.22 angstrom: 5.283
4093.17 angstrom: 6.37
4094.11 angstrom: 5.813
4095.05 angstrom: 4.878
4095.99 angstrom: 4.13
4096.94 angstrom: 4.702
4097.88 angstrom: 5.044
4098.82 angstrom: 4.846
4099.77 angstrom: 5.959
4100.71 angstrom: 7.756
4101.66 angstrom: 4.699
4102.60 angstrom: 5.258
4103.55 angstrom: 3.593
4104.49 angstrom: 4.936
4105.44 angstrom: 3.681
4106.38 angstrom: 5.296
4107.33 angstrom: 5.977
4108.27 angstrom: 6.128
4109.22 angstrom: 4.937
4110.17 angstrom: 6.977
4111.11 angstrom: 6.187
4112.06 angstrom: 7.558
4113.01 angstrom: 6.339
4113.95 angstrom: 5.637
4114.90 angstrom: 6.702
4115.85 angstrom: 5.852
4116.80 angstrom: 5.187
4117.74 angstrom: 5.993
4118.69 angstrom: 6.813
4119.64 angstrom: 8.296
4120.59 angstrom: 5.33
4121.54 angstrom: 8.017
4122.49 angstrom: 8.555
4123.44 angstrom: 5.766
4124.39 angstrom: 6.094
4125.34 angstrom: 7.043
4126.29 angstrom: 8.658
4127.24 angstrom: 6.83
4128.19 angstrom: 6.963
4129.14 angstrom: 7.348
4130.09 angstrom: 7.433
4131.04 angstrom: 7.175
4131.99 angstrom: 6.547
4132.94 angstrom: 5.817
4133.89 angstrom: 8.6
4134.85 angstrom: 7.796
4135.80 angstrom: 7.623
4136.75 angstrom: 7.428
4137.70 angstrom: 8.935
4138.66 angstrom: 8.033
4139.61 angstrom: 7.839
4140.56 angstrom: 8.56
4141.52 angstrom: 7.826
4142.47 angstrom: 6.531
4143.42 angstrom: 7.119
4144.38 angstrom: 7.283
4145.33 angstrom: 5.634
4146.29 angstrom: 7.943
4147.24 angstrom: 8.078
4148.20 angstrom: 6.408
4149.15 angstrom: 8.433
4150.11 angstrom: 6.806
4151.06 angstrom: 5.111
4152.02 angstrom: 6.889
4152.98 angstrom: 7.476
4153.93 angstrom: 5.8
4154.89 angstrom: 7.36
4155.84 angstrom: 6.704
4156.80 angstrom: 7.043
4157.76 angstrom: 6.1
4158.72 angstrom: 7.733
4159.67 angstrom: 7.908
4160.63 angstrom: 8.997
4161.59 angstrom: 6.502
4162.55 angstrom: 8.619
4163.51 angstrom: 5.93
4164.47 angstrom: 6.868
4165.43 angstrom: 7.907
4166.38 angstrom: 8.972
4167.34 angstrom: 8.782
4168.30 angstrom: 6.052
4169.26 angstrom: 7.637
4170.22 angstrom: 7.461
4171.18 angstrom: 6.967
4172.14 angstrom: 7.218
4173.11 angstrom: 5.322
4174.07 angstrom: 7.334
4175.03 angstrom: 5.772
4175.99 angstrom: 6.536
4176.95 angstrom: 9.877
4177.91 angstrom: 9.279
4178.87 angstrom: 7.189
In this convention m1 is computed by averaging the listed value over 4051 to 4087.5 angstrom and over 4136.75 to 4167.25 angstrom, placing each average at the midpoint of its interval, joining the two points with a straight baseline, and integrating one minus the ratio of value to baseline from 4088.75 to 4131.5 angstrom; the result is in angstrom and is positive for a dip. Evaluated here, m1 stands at 6.70 angstrom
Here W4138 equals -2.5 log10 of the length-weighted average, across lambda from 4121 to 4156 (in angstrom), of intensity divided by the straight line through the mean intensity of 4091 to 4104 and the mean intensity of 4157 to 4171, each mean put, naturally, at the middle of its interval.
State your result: -0.09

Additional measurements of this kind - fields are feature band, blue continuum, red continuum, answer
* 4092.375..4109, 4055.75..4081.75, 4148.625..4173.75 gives 0.327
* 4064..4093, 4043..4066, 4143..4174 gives 0.021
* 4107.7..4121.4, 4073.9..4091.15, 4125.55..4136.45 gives 0.151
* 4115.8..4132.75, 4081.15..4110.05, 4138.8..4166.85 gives -0.037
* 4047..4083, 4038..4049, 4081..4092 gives 0.010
